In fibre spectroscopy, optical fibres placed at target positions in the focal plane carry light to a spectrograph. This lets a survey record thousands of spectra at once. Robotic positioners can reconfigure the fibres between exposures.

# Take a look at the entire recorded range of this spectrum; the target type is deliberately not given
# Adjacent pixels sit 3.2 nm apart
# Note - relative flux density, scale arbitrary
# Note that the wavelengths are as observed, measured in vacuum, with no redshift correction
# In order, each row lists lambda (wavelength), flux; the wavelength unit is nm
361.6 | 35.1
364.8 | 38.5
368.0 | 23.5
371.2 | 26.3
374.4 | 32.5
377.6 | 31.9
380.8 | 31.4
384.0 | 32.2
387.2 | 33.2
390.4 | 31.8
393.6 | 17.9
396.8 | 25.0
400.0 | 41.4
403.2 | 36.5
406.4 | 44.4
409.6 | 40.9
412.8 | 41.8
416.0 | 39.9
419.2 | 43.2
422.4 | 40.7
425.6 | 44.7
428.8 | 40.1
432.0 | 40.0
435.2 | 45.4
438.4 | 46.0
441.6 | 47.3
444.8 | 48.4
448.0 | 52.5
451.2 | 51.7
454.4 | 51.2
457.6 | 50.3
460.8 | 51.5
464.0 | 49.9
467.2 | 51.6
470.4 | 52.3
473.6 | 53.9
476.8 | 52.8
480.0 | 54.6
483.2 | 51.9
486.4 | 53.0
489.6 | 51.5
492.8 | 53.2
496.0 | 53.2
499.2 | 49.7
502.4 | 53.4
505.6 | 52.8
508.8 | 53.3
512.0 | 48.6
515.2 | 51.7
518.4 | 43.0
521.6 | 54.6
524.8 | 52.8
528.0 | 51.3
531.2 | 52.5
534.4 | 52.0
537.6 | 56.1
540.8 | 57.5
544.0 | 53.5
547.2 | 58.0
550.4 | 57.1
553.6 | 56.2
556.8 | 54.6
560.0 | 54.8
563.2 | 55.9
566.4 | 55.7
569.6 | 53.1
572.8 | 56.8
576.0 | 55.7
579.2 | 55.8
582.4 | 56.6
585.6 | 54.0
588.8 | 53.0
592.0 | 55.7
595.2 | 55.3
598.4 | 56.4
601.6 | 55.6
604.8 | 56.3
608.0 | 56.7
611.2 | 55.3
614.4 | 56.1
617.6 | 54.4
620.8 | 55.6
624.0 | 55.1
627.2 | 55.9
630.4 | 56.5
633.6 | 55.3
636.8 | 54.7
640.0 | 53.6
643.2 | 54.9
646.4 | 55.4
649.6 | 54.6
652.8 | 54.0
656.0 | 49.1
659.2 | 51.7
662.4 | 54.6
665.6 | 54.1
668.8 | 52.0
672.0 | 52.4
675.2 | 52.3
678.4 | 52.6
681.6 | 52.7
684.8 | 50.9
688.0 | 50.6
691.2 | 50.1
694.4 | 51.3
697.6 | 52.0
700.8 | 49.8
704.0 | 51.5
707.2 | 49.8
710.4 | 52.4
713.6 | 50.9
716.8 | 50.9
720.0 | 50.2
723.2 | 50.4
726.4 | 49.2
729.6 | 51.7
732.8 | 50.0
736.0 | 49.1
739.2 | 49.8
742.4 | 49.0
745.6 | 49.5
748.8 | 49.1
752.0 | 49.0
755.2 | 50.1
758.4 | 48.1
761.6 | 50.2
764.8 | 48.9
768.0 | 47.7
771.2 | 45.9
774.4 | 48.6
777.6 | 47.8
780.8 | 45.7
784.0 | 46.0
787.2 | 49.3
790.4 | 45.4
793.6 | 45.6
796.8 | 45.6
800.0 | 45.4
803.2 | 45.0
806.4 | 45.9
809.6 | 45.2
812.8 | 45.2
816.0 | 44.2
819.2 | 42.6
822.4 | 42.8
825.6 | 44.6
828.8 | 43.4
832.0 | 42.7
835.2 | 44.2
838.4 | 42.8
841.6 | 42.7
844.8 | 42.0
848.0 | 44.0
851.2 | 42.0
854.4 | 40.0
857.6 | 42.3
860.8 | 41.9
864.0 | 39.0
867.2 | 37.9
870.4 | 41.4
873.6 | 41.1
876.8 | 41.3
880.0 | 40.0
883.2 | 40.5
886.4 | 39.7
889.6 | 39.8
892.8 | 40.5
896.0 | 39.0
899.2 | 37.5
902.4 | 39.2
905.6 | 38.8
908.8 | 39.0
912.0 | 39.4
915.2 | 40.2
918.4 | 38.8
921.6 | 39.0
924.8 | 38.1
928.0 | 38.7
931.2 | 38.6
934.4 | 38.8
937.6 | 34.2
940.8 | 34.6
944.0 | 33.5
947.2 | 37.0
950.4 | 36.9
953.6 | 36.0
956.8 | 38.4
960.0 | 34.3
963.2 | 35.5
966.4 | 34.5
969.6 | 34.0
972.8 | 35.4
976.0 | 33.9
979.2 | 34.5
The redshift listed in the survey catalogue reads 0.00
